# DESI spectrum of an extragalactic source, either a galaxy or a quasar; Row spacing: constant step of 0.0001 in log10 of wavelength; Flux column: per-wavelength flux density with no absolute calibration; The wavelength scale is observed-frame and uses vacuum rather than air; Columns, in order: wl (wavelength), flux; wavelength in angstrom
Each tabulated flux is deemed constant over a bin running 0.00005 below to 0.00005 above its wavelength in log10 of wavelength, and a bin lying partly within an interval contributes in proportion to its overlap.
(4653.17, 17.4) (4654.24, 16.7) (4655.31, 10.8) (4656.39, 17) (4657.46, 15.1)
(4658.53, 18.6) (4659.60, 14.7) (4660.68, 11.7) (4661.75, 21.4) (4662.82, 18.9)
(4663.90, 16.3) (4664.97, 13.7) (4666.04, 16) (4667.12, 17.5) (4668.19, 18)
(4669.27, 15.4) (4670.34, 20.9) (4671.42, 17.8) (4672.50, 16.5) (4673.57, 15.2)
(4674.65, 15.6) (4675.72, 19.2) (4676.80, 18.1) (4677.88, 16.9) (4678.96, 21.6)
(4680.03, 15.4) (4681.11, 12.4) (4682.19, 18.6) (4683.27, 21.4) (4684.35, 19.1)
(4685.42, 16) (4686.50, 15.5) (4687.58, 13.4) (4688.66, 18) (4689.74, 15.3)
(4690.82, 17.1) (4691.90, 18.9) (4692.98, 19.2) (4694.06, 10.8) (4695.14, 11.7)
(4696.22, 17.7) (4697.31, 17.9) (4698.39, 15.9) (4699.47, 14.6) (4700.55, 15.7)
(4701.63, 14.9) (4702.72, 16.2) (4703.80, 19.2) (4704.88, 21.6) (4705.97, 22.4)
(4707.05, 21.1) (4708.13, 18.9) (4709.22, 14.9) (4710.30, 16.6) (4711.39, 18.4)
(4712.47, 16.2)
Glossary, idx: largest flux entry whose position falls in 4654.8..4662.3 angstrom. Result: 21.4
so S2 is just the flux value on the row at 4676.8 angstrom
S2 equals 18.1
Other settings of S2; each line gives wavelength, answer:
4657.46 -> 15.1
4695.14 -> 11.7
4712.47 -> 16.2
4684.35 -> 19.1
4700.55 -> 15.7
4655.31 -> 10.8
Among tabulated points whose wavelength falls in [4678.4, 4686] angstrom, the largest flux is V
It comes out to 21.6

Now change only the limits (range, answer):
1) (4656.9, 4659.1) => 18.6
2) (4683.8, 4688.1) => 19.1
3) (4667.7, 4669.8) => 18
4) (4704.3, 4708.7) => 22.4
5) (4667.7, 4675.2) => 20.9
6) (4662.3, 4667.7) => 18.9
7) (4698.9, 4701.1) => 15.7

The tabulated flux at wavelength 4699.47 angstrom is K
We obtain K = 14.6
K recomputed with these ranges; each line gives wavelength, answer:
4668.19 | 18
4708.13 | 18.9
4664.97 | 13.7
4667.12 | 17.5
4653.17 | 17.4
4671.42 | 17.8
